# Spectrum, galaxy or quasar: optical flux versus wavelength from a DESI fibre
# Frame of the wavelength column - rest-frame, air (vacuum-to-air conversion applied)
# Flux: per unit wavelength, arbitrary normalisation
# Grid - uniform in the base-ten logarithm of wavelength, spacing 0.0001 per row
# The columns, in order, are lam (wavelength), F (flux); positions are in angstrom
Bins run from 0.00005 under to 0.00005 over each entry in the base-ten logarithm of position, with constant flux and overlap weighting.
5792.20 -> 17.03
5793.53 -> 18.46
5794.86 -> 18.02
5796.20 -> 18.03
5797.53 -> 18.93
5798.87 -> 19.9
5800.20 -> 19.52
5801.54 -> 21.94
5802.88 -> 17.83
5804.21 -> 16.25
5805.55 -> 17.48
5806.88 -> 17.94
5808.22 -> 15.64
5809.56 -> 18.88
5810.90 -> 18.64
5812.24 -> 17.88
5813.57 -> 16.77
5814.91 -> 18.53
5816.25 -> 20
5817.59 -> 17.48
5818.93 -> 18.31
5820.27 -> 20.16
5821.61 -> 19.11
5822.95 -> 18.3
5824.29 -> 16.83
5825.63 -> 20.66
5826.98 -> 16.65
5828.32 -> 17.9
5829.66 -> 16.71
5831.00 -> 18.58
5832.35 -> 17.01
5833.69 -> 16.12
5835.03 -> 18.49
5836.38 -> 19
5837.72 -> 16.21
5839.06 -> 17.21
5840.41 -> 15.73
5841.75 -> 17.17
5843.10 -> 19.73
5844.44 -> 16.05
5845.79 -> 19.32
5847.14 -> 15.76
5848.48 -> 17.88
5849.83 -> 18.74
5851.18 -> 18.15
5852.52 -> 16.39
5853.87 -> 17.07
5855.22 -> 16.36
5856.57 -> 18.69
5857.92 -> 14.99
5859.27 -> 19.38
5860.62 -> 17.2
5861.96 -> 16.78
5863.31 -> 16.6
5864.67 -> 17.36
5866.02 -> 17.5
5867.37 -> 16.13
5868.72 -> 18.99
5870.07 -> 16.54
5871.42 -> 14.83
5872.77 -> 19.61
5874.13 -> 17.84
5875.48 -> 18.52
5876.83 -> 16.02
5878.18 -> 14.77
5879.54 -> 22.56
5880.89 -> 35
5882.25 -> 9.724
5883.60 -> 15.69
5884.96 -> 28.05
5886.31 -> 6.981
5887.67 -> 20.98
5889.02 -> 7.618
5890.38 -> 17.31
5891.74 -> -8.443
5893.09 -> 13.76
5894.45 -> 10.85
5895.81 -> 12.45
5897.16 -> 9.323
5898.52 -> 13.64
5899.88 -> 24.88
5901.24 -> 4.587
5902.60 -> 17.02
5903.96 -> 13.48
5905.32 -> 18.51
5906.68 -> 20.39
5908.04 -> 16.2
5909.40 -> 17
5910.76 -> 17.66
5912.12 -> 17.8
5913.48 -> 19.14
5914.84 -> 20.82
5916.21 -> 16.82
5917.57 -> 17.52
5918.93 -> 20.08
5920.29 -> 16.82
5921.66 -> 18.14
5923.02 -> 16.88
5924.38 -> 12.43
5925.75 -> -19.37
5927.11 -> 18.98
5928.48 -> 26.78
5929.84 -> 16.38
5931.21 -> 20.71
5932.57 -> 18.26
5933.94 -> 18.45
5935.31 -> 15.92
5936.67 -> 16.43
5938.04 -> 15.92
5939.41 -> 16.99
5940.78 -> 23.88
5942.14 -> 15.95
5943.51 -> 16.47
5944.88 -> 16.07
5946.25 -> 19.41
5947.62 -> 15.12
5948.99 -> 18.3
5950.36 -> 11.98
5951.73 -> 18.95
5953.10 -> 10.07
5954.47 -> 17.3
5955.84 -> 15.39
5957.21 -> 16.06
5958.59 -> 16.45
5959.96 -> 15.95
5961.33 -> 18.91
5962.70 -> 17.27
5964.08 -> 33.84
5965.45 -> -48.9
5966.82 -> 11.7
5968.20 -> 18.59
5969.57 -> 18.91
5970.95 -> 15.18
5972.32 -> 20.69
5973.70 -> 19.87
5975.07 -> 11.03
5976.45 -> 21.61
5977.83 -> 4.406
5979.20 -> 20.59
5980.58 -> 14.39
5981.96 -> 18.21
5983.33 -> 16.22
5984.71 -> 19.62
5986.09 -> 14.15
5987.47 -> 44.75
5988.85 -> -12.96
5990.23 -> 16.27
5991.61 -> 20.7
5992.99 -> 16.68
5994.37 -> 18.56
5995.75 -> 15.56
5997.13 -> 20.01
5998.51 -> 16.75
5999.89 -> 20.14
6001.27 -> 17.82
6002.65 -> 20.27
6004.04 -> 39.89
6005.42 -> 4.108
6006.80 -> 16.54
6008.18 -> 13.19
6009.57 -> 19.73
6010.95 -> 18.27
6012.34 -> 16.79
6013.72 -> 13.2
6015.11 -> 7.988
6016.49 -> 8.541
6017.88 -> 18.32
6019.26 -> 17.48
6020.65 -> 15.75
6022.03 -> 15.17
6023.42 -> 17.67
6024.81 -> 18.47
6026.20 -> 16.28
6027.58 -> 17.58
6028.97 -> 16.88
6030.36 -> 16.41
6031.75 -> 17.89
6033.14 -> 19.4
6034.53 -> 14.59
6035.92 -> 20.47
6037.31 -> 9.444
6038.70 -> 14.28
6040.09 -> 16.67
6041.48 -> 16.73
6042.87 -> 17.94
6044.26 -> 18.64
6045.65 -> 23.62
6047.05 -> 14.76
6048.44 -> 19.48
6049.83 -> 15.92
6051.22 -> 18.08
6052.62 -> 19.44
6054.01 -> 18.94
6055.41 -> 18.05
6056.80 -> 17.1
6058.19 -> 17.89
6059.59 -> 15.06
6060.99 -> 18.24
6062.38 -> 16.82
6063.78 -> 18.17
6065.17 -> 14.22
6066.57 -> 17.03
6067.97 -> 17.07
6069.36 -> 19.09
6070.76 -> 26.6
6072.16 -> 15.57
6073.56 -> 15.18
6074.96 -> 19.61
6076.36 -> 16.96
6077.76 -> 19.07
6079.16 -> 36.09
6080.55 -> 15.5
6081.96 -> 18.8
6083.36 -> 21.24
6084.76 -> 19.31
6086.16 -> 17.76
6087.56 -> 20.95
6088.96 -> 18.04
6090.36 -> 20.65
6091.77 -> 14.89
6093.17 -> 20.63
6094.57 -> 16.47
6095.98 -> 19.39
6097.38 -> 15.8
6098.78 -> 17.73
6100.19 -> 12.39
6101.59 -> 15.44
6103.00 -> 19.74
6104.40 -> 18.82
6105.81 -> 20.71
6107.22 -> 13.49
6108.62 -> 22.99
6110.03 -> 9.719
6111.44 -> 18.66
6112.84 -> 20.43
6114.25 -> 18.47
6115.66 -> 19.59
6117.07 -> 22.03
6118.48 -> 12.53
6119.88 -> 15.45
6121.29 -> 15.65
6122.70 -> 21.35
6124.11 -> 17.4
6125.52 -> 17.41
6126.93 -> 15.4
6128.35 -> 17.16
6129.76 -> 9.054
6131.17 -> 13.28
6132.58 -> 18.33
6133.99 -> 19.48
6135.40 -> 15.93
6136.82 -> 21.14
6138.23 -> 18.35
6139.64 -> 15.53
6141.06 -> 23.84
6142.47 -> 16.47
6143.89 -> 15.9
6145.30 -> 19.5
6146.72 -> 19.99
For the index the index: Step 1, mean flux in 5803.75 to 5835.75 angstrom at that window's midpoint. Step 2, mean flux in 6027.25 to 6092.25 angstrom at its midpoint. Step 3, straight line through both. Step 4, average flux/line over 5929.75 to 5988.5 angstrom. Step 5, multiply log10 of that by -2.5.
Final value 0.13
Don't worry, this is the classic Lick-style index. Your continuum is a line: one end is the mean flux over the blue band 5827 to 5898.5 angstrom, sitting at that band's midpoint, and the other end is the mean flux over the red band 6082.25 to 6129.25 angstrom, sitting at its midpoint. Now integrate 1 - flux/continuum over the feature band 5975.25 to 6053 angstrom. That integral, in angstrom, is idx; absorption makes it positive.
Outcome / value 1.76 angstrom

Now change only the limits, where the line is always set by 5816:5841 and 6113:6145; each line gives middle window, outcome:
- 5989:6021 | 1.8 angstrom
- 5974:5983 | 1.2 angstrom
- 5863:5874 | 0.4 angstrom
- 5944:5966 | 5.0 angstrom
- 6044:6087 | -3.1 angstrom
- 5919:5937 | 2.5 angstrom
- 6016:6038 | 1.5 angstrom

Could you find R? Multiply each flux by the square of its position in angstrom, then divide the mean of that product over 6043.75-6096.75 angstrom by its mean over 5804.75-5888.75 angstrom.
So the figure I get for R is 1.13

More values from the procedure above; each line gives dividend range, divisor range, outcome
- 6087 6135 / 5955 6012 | 1.13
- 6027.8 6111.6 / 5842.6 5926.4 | 1.20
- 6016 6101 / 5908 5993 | 1.17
